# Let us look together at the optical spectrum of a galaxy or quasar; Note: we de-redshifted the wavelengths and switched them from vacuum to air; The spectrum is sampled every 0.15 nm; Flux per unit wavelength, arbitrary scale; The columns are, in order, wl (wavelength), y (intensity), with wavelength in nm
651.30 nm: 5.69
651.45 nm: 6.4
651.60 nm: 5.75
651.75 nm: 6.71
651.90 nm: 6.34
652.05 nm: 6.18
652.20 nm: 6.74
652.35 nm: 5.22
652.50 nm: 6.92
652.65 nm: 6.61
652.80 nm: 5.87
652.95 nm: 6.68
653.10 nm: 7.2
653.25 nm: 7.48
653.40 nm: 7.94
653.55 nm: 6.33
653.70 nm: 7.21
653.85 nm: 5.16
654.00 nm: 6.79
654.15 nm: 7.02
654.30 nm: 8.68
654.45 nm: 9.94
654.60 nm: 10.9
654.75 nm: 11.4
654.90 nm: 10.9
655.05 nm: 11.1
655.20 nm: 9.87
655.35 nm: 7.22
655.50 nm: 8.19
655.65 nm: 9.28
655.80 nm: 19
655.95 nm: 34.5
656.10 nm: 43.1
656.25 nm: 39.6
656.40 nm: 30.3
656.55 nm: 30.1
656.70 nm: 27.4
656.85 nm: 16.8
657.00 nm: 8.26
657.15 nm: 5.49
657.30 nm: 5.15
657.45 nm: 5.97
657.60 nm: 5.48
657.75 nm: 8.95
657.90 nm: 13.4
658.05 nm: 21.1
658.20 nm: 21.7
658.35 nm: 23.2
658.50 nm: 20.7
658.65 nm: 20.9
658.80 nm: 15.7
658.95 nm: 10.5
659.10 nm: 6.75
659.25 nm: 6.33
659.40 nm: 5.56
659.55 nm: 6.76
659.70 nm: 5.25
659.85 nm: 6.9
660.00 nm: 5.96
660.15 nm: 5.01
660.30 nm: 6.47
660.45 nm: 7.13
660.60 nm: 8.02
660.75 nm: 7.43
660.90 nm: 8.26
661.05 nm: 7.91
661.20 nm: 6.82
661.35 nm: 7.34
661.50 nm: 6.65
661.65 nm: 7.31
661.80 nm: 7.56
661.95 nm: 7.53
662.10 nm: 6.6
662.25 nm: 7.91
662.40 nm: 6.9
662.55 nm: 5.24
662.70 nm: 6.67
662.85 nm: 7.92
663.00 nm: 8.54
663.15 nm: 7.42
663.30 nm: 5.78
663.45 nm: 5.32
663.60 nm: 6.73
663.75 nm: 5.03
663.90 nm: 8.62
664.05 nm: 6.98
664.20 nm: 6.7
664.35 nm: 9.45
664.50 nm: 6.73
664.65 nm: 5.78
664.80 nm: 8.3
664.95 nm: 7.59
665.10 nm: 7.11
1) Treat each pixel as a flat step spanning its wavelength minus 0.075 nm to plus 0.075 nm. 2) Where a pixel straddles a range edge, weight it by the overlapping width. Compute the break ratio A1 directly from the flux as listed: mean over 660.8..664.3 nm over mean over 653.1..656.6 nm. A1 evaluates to 0.5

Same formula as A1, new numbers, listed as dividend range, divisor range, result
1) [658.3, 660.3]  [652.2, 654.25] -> 1.56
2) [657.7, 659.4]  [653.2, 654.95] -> 1.82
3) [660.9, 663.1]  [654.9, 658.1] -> 0.43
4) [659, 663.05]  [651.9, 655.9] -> 0.82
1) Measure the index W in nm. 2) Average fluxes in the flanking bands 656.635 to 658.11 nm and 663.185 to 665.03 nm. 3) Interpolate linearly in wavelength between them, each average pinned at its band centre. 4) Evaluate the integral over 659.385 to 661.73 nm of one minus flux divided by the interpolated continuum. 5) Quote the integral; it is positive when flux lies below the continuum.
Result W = 0.63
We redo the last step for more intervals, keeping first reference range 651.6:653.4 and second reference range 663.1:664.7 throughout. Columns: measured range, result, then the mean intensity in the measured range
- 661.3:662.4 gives -0.082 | 7.24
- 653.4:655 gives -0.449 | 8.45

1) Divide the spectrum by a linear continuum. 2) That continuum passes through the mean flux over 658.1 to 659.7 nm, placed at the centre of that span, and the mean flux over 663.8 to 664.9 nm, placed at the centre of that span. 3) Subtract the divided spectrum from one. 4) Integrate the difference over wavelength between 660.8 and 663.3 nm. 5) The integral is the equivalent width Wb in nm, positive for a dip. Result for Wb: 0.68 nm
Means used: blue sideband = 13.5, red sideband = 7.45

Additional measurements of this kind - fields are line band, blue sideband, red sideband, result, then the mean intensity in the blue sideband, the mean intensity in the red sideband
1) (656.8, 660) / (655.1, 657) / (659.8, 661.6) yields 0.67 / 22.2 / 7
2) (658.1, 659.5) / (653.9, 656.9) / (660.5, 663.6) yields -0.24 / 17.5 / 7.15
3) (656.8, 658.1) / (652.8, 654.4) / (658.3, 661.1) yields -0.15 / 7.04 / 9.62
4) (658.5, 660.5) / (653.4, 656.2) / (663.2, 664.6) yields 0.19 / 12.7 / 6.81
